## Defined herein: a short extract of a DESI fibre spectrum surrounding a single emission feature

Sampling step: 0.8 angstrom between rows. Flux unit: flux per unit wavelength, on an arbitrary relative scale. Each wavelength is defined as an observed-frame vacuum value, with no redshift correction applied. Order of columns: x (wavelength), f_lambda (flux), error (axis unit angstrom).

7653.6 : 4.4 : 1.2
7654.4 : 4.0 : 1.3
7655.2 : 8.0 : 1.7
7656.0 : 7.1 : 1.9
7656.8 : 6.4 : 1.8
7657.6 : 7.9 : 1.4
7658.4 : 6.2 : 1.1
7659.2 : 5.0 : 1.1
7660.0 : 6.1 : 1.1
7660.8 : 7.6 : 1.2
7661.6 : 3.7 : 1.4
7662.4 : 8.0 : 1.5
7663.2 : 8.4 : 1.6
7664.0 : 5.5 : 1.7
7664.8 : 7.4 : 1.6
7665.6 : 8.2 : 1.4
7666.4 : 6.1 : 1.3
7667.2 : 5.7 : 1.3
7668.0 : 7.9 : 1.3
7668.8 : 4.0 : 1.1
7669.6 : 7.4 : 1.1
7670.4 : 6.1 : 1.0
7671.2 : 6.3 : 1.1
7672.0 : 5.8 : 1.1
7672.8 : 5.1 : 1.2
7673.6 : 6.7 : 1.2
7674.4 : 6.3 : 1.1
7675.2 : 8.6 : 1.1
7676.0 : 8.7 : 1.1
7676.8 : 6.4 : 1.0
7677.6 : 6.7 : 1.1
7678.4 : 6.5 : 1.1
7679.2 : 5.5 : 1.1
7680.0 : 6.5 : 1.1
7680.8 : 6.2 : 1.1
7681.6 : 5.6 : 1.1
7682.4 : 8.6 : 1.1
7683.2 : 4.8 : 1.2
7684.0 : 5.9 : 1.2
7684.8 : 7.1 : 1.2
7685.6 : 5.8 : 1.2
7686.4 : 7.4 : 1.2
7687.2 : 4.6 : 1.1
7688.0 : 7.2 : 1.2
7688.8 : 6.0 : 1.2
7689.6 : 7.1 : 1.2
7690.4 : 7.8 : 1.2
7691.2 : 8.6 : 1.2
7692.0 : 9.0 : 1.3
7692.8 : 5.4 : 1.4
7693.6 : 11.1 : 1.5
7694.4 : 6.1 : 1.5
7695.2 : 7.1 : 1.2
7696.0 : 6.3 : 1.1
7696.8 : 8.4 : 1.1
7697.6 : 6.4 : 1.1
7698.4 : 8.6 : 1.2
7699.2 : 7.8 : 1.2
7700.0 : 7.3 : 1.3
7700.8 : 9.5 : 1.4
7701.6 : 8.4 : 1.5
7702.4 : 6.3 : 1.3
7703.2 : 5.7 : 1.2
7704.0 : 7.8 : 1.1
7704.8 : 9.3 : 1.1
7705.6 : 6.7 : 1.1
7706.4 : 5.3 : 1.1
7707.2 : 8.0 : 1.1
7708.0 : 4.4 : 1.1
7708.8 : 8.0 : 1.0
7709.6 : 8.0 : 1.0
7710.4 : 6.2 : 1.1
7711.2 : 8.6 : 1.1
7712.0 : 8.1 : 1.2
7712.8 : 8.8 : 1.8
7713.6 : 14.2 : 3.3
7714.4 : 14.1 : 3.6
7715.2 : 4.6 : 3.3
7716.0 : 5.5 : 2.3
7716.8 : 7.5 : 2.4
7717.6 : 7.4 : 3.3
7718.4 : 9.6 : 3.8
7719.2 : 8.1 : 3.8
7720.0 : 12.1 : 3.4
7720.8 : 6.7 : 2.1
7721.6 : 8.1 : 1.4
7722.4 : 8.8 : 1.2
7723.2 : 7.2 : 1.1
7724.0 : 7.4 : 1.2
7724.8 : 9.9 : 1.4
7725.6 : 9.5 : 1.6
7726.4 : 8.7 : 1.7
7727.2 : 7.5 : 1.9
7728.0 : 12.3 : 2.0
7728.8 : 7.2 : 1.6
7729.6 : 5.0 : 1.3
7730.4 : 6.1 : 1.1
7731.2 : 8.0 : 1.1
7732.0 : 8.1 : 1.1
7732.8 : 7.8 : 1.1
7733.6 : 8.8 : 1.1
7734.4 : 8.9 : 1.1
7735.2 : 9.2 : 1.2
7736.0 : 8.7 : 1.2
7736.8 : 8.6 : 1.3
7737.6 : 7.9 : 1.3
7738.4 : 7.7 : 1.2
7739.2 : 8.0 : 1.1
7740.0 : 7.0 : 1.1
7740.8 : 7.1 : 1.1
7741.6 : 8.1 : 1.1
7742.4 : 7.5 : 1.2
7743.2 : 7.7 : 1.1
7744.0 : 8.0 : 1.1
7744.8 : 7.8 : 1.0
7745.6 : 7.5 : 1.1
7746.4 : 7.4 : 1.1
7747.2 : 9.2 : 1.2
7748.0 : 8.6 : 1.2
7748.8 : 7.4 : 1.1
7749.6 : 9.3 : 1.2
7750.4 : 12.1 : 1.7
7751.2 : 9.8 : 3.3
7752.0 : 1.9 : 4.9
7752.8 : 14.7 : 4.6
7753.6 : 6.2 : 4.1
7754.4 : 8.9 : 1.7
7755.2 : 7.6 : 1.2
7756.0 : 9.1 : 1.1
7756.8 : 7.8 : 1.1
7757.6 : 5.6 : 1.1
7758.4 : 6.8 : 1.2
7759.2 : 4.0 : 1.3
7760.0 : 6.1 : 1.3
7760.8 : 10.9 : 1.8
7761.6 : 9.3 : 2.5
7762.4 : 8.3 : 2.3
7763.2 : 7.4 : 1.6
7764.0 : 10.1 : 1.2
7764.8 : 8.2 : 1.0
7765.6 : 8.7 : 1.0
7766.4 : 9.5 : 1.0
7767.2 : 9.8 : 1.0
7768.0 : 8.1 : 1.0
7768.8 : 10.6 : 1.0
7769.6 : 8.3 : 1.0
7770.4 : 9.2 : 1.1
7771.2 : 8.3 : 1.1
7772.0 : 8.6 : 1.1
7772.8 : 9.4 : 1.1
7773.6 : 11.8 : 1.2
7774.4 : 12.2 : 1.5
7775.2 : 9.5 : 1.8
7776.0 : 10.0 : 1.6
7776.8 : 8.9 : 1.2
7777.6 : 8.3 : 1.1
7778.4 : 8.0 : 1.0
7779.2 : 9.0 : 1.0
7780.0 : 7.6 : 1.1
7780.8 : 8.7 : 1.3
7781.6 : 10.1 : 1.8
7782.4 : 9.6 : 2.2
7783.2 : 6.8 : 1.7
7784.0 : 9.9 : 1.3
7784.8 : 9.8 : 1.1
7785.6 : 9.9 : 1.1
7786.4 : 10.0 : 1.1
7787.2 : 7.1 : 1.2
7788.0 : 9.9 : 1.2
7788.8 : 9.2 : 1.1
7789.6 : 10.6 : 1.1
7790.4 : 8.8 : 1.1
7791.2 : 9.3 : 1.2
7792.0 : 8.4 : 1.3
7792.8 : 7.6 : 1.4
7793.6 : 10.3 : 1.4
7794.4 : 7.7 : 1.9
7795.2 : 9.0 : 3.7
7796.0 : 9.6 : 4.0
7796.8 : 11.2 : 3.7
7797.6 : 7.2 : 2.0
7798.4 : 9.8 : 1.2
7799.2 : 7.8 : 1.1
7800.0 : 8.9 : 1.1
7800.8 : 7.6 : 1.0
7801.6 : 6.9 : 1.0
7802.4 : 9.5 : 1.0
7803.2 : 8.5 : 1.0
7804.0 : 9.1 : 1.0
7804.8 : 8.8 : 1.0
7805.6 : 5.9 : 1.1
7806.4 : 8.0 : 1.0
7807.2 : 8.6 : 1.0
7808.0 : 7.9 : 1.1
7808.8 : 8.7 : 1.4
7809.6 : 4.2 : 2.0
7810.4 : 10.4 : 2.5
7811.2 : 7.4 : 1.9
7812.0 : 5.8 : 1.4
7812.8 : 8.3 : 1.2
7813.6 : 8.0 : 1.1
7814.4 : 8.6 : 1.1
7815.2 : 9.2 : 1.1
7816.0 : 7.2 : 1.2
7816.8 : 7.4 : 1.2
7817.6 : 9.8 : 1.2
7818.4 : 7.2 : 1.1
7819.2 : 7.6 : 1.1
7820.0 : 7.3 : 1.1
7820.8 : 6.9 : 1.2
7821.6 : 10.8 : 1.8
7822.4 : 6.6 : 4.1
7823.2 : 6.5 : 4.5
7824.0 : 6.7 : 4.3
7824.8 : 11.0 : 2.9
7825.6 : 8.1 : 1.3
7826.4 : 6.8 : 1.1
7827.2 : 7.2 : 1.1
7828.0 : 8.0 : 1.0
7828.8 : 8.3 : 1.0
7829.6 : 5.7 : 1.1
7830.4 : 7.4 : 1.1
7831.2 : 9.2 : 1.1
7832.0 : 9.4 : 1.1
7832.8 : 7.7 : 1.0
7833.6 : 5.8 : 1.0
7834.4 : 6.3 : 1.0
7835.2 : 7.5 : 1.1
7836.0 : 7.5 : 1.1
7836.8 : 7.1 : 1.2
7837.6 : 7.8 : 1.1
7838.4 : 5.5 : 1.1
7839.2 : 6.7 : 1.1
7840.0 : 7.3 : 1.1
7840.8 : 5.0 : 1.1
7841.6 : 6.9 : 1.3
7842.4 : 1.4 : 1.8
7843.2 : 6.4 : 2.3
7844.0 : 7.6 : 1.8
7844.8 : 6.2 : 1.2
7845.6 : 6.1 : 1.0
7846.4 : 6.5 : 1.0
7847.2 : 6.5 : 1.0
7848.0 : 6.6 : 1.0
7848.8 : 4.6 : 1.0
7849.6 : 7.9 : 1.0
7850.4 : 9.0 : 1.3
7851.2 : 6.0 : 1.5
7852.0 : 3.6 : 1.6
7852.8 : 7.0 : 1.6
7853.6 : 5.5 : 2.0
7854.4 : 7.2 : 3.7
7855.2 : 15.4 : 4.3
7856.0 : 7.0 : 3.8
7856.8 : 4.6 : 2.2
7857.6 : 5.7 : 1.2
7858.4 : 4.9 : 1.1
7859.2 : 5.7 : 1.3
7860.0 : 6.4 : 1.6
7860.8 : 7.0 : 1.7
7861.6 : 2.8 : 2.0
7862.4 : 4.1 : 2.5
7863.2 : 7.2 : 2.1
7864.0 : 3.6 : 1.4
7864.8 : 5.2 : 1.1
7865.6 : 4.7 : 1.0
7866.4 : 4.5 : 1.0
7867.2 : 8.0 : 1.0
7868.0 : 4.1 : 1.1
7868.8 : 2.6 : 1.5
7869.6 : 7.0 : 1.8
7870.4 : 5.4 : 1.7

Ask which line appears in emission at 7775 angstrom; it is C III]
